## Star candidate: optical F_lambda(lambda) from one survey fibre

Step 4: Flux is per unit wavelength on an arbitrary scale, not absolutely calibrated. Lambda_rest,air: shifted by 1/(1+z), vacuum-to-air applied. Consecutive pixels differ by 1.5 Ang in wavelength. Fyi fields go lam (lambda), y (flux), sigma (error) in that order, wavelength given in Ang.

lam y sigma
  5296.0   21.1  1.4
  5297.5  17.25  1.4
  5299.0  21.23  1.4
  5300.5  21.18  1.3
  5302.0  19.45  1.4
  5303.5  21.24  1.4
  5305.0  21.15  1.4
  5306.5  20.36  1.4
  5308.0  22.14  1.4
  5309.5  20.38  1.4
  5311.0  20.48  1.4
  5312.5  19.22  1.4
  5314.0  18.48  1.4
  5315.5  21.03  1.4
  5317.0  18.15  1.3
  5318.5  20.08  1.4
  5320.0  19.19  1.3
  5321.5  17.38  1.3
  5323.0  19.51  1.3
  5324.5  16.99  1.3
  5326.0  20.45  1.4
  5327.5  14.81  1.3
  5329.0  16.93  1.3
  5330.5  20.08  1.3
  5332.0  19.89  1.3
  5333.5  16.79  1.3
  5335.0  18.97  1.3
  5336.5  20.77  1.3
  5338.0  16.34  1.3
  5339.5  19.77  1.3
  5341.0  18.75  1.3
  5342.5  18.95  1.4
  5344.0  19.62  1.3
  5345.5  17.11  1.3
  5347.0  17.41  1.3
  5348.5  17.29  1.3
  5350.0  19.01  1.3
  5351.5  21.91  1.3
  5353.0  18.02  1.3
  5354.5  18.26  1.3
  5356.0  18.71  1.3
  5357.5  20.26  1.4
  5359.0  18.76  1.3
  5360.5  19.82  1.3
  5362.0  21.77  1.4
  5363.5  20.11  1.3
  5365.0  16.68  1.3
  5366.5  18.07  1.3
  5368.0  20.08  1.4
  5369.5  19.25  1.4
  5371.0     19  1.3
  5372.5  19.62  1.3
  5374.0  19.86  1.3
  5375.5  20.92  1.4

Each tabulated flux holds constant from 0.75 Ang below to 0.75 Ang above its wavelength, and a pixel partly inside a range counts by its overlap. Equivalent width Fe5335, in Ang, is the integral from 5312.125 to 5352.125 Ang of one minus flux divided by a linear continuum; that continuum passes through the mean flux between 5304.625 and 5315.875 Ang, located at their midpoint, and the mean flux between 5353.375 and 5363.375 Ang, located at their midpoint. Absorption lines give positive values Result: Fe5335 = 2.63 Ang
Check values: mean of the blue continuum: 20.4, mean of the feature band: 18.7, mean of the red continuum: 19.6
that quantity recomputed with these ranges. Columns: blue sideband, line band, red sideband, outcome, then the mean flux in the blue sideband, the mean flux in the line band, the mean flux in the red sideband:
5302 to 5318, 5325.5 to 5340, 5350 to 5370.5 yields 1.02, 20.2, 18.4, 19.3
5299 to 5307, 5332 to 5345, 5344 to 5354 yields 0.18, 20.7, 18.8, 18.5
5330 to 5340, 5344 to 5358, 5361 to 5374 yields 0.32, 18.9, 18.7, 19.4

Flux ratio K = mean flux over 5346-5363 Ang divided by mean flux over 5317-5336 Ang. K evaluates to 1.0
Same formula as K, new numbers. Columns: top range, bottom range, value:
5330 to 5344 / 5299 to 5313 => 0.92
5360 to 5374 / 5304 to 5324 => 0.98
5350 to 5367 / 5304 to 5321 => 0.96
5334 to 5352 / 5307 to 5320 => 0.94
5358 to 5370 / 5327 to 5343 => 1.05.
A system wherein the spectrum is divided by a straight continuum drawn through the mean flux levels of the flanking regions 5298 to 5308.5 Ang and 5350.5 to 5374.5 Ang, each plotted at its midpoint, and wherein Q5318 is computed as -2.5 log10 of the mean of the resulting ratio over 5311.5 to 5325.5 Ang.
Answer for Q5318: 0.08 mag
